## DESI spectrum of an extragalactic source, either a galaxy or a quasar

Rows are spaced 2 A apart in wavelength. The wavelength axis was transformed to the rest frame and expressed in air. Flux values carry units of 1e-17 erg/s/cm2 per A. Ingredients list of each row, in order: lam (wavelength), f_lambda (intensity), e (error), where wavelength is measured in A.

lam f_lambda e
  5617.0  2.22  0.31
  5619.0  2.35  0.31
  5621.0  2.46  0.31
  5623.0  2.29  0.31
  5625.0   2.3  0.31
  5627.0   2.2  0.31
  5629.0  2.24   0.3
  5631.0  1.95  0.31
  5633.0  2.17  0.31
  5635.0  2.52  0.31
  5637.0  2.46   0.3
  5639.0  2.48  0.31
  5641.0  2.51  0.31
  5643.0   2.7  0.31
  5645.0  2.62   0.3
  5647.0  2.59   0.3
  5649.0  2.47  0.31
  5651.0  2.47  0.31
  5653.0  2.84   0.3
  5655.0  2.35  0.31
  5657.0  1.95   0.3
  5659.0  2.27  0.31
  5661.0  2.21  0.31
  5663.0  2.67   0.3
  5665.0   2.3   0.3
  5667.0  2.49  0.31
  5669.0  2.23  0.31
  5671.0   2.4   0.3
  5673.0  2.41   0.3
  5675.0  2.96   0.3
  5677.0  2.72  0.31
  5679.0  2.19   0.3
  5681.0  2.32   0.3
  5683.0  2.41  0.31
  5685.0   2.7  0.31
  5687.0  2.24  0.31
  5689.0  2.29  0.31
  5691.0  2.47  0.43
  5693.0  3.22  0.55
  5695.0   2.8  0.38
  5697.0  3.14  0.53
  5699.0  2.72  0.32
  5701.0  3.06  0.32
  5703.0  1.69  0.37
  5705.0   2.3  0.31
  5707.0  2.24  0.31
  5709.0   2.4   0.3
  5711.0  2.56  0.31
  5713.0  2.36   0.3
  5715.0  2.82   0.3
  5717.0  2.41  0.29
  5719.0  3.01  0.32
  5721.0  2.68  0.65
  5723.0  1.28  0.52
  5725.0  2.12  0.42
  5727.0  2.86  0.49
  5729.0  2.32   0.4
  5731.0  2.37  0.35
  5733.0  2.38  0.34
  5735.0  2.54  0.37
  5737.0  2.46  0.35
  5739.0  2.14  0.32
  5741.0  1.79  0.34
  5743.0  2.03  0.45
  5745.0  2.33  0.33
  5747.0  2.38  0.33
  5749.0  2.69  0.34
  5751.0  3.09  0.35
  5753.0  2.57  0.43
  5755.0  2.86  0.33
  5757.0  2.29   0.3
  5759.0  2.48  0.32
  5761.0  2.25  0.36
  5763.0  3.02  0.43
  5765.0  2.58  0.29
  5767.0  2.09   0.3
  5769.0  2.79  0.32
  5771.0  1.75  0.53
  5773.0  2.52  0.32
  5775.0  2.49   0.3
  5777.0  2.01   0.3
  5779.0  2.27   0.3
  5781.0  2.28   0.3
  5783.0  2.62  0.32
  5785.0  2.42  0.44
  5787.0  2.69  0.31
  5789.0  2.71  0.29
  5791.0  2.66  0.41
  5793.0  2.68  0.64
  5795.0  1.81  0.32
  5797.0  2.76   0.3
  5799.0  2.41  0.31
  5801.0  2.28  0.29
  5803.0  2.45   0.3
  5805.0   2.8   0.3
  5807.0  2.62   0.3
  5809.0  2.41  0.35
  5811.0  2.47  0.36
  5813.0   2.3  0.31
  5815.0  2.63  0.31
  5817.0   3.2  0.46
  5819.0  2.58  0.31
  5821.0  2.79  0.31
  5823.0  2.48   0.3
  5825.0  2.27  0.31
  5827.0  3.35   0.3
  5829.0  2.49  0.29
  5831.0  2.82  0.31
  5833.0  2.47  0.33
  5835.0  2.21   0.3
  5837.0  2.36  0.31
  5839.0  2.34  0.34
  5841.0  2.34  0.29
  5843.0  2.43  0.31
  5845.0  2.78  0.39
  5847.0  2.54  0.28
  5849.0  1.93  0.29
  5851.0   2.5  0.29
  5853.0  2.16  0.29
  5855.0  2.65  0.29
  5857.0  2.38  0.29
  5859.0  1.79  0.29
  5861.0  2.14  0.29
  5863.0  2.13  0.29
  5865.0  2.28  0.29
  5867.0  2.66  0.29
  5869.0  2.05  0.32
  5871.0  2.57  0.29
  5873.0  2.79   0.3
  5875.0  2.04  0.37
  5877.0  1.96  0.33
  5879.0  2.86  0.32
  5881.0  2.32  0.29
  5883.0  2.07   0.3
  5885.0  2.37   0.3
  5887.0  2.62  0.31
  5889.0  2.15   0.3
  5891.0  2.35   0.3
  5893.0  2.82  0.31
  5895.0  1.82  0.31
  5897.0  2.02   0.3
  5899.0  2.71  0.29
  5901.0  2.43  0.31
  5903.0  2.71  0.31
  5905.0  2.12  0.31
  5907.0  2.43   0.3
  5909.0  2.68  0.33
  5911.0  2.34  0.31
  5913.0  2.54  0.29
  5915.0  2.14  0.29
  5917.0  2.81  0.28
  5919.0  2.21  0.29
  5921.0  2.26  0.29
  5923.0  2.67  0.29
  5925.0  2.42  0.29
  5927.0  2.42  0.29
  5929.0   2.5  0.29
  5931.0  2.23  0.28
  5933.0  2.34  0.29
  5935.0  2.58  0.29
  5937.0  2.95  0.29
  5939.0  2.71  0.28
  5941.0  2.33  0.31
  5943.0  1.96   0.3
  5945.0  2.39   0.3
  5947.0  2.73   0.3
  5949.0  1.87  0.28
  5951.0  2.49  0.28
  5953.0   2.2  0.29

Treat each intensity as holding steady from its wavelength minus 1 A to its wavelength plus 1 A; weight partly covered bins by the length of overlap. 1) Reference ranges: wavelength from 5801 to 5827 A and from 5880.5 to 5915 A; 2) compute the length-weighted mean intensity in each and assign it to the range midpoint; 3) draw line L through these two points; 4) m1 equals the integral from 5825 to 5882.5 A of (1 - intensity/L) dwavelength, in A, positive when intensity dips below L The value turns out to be 2.2 A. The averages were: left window 2.6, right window 2.38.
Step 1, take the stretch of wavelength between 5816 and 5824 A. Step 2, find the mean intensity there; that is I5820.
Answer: 2.76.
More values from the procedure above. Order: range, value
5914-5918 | 2.48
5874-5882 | 2.29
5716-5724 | 2.34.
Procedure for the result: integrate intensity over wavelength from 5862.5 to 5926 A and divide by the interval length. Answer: 2.39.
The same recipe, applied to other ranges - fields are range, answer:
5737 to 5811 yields 2.45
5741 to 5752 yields 2.44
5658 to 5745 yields 2.44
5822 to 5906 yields 2.39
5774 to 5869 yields 2.46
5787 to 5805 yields 2.5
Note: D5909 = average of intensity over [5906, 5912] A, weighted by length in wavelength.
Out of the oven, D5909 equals 2.48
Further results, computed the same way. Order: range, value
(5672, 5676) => 2.69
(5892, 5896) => 2.32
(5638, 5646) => 2.58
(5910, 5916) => 2.34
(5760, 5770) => 2.55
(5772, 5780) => 2.32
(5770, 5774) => 2.13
